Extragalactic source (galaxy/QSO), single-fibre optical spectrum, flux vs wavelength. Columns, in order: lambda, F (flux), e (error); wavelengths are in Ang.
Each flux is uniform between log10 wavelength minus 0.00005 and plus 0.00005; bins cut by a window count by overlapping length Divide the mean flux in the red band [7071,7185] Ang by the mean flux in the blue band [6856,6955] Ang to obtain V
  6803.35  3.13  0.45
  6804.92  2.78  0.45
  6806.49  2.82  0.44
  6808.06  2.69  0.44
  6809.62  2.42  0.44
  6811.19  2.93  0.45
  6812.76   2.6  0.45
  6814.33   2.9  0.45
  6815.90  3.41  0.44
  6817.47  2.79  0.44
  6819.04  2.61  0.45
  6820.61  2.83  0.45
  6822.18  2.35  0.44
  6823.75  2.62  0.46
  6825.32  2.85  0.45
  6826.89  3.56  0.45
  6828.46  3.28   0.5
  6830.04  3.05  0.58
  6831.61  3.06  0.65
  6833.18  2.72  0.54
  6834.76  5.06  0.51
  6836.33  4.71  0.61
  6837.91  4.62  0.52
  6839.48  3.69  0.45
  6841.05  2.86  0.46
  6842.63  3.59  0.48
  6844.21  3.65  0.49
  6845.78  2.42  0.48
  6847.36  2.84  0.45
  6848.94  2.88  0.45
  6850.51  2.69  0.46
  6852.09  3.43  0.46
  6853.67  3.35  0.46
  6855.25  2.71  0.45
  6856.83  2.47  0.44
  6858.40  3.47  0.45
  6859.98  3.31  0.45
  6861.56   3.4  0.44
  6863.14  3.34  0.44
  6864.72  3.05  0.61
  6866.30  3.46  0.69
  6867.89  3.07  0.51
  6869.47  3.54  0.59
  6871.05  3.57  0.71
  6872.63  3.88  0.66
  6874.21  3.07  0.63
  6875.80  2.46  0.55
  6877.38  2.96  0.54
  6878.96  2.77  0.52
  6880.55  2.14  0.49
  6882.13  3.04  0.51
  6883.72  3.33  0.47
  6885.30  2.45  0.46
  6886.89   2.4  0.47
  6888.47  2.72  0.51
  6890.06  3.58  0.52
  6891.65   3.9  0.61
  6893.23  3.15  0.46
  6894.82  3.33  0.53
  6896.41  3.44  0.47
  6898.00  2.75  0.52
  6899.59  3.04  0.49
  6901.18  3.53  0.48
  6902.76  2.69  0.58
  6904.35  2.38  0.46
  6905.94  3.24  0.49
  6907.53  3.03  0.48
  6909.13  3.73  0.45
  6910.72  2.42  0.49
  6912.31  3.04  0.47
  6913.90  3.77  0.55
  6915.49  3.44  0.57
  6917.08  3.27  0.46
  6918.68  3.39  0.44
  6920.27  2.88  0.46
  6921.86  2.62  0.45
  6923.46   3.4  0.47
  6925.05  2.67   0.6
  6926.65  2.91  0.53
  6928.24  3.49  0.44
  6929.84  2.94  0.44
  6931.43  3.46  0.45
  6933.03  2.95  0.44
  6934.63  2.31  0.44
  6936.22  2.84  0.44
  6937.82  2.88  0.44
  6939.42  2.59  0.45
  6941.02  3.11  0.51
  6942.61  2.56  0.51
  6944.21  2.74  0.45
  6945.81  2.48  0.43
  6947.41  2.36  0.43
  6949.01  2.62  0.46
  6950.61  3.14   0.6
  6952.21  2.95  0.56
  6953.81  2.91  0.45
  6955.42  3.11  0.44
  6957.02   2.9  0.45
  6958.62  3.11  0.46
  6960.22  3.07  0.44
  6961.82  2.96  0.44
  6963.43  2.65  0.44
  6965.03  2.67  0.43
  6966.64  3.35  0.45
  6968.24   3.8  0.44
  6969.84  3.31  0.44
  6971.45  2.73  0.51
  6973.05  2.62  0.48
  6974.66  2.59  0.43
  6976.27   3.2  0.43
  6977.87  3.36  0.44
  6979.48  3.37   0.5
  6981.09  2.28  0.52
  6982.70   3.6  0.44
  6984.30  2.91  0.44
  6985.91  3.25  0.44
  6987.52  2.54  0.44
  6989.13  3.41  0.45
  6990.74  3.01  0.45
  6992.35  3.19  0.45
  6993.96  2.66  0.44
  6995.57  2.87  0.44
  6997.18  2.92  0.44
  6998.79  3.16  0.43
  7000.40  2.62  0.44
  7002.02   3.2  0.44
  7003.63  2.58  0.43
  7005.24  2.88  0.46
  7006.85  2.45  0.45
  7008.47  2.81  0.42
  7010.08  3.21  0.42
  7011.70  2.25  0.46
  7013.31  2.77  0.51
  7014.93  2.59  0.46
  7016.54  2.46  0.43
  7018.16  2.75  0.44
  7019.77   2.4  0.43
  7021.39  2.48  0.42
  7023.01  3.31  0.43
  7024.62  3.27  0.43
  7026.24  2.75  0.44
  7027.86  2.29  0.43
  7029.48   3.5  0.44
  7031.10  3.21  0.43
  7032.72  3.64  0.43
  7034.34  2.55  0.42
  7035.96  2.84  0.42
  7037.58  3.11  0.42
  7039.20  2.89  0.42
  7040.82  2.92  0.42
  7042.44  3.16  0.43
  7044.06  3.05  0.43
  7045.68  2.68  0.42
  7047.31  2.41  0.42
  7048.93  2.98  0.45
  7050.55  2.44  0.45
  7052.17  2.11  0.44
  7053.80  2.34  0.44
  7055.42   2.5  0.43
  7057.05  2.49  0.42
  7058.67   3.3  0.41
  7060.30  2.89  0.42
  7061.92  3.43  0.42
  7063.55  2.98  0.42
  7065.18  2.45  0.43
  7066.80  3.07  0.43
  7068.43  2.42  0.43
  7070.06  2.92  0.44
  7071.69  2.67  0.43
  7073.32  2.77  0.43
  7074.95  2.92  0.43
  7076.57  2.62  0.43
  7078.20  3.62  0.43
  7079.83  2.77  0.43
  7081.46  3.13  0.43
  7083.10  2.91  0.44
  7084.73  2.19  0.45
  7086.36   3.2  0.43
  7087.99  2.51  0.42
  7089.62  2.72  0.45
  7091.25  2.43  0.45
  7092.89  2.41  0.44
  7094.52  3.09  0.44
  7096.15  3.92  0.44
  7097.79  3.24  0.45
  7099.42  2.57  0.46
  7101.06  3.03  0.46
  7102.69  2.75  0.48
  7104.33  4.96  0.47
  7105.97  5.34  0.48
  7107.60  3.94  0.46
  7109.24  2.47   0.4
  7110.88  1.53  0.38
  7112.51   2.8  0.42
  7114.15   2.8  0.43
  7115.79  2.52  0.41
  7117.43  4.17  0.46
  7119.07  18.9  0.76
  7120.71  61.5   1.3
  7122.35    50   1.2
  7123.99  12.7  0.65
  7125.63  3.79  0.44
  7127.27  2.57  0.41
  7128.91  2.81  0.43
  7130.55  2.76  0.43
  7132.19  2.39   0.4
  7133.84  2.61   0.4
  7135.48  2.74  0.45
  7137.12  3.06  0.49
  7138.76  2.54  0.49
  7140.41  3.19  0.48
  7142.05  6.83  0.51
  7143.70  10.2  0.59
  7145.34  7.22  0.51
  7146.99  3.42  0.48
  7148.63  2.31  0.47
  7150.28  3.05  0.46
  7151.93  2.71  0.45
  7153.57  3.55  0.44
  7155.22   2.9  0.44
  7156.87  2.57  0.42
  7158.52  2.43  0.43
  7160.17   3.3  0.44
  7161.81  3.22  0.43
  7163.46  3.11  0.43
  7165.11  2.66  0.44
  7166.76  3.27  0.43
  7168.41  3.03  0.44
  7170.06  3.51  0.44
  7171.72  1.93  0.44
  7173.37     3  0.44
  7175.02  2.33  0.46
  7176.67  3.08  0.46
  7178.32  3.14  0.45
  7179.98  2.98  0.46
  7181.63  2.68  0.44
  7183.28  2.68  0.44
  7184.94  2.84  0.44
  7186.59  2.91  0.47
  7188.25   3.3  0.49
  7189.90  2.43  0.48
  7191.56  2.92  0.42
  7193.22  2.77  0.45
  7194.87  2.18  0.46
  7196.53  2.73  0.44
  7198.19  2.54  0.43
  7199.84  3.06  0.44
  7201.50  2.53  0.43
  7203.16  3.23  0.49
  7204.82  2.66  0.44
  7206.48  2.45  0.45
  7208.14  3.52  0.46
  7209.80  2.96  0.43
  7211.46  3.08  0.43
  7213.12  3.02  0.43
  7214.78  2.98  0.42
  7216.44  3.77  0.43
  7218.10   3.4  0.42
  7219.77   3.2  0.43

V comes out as 1.67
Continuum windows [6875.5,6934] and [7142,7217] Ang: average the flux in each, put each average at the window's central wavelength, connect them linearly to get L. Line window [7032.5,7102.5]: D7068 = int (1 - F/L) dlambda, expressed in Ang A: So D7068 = 6.7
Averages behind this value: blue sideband 3.05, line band 2.84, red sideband 3.2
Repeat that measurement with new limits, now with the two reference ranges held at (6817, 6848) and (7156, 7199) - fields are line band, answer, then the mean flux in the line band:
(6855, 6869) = 0.26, 3.17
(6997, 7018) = 1.98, 2.76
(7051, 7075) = 1.87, 2.74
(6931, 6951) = 2.40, 2.75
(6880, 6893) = 0.92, 2.97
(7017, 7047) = 0.93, 2.92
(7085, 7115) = -1.56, 3.08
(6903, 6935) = 0.86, 3.07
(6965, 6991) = 0.08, 3.07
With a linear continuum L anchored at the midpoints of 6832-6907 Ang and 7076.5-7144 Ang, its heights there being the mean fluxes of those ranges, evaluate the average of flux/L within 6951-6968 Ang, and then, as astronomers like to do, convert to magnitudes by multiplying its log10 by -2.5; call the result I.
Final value 0.414 mag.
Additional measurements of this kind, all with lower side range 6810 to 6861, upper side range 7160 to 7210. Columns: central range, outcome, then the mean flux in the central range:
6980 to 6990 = 0.01 mag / 3.01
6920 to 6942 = 0.05 mag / 2.93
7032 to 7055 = 0.07 mag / 2.79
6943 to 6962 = 0.08 mag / 2.85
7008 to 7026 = 0.10 mag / 2.75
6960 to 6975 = 0.02 mag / 2.98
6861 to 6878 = -0.04 mag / 3.25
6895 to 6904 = 0.01 mag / 3.07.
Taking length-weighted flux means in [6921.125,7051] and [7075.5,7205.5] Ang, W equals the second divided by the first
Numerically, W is 1.6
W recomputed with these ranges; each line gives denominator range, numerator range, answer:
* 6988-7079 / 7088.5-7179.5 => 1.98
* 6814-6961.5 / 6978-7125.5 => 1.42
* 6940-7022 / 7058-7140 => 1.94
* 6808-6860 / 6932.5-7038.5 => 0.92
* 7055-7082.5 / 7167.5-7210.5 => 0.98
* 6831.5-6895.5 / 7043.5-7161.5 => 1.54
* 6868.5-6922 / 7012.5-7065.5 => 0.91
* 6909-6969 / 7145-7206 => 0.99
